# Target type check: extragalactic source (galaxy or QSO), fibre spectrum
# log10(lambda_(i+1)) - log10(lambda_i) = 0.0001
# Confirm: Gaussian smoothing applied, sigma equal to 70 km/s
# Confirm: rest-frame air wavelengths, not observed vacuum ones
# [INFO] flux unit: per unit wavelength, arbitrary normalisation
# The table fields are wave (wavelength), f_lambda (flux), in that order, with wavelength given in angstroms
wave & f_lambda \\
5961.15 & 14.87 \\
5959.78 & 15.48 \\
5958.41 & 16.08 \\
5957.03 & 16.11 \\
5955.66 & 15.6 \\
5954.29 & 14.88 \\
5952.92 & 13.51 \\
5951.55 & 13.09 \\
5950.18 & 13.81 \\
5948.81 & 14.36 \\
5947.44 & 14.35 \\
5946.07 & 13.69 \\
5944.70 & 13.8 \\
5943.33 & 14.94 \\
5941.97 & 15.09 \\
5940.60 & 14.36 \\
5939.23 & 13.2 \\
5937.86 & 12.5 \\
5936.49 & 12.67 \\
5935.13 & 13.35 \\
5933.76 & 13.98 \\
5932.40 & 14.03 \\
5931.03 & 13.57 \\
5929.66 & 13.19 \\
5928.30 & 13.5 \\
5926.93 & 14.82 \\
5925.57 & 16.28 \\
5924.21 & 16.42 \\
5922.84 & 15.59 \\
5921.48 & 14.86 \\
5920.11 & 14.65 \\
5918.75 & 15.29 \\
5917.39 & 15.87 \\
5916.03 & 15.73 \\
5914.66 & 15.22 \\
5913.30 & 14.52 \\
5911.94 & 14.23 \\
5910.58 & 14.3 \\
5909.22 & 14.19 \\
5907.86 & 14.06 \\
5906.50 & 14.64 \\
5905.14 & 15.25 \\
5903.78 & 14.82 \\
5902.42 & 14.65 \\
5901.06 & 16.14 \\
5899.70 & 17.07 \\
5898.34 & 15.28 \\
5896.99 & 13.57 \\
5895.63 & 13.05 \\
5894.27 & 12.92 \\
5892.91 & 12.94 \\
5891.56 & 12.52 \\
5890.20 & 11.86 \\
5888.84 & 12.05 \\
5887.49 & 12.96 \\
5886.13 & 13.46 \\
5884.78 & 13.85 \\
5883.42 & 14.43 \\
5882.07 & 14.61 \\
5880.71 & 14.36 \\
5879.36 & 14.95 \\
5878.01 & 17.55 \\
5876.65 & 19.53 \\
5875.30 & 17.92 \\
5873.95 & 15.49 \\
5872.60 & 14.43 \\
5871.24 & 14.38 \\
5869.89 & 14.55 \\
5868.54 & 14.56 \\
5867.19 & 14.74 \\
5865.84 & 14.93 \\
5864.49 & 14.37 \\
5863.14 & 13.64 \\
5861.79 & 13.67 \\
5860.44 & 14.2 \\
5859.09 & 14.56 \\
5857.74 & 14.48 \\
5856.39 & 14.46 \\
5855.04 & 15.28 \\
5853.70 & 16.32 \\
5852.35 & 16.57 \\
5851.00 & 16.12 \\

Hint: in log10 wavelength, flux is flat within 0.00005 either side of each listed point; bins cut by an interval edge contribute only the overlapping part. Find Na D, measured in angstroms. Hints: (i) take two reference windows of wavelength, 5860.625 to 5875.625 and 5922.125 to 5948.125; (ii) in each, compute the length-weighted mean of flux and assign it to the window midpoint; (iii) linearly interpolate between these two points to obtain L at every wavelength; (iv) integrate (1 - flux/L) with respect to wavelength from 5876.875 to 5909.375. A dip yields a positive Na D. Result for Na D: 0.5 angstroms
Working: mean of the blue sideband 14.7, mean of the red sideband 14.2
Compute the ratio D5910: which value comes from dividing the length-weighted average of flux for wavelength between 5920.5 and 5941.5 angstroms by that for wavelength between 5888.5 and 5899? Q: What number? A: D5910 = 1.1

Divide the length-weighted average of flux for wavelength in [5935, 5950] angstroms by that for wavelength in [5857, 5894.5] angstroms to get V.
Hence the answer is 1.0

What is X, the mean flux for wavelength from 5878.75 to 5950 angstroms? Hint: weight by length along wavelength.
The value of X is 14.3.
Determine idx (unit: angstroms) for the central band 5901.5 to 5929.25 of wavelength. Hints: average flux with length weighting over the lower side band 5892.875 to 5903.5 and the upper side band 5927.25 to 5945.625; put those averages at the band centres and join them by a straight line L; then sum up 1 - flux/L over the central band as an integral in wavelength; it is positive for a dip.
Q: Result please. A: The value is -1.5 angstroms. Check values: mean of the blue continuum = 14.6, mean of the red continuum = 13.7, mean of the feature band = 14.9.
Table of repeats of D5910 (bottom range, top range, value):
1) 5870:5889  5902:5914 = 0.96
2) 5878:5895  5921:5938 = 1.05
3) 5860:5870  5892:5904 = 1.01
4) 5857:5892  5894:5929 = 1.02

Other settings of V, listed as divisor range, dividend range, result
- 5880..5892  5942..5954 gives 1.05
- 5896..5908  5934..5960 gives 0.95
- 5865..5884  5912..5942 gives 0.94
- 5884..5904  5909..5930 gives 1.09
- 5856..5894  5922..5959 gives 0.99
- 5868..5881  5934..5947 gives 0.87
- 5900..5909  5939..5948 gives 0.95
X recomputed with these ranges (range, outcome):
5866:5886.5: 15.3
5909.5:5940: 14.4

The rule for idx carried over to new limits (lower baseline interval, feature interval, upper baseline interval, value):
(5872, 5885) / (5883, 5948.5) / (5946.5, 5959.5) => 4.2 angstroms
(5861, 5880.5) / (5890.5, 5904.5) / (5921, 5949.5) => 0.6 angstroms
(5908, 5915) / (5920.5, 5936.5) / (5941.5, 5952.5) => -0.2 angstroms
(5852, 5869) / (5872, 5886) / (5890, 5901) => -1.3 angstroms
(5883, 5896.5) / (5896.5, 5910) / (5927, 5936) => -1.8 angstroms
